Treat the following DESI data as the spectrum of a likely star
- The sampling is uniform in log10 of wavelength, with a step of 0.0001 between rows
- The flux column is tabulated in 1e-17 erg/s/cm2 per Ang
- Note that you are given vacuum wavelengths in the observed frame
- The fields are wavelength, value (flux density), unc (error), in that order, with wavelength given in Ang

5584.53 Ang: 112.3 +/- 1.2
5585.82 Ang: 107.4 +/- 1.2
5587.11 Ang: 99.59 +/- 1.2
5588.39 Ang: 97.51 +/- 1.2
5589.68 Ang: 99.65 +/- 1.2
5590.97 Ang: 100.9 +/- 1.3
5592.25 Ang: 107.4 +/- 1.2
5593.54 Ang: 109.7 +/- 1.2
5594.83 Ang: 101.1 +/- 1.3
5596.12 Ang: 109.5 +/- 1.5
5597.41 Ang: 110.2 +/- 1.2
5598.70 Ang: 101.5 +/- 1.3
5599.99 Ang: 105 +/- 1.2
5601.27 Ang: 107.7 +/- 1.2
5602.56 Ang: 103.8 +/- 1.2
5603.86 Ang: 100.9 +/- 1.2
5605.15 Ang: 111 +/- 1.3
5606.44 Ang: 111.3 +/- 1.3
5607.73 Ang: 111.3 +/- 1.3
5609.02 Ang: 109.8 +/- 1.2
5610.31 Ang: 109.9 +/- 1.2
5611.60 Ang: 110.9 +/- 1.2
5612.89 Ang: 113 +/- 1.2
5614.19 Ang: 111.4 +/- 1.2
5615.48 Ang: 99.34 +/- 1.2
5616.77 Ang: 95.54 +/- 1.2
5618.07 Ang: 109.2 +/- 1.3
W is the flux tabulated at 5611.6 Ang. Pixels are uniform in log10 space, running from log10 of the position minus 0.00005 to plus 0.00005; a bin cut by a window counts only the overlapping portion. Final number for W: 110.9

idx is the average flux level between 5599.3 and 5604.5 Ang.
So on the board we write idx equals 104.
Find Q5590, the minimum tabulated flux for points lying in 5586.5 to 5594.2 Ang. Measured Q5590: 97.51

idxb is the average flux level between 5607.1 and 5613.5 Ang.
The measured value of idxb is 111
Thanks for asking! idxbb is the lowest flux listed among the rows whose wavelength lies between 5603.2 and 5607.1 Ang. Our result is 100.9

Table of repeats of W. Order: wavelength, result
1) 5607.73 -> 111.3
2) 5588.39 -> 97.51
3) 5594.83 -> 101.1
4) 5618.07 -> 109.2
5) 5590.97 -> 100.9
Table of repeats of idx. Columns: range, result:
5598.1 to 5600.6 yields 103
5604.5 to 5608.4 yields 111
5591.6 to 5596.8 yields 107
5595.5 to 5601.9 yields 107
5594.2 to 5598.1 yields 107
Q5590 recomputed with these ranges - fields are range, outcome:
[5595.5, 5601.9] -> 101.5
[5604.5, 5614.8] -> 109.8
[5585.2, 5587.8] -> 99.59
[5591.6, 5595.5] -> 101.1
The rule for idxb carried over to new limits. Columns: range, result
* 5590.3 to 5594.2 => 106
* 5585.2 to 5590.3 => 101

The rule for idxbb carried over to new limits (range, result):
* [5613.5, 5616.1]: 99.34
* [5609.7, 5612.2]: 109.9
